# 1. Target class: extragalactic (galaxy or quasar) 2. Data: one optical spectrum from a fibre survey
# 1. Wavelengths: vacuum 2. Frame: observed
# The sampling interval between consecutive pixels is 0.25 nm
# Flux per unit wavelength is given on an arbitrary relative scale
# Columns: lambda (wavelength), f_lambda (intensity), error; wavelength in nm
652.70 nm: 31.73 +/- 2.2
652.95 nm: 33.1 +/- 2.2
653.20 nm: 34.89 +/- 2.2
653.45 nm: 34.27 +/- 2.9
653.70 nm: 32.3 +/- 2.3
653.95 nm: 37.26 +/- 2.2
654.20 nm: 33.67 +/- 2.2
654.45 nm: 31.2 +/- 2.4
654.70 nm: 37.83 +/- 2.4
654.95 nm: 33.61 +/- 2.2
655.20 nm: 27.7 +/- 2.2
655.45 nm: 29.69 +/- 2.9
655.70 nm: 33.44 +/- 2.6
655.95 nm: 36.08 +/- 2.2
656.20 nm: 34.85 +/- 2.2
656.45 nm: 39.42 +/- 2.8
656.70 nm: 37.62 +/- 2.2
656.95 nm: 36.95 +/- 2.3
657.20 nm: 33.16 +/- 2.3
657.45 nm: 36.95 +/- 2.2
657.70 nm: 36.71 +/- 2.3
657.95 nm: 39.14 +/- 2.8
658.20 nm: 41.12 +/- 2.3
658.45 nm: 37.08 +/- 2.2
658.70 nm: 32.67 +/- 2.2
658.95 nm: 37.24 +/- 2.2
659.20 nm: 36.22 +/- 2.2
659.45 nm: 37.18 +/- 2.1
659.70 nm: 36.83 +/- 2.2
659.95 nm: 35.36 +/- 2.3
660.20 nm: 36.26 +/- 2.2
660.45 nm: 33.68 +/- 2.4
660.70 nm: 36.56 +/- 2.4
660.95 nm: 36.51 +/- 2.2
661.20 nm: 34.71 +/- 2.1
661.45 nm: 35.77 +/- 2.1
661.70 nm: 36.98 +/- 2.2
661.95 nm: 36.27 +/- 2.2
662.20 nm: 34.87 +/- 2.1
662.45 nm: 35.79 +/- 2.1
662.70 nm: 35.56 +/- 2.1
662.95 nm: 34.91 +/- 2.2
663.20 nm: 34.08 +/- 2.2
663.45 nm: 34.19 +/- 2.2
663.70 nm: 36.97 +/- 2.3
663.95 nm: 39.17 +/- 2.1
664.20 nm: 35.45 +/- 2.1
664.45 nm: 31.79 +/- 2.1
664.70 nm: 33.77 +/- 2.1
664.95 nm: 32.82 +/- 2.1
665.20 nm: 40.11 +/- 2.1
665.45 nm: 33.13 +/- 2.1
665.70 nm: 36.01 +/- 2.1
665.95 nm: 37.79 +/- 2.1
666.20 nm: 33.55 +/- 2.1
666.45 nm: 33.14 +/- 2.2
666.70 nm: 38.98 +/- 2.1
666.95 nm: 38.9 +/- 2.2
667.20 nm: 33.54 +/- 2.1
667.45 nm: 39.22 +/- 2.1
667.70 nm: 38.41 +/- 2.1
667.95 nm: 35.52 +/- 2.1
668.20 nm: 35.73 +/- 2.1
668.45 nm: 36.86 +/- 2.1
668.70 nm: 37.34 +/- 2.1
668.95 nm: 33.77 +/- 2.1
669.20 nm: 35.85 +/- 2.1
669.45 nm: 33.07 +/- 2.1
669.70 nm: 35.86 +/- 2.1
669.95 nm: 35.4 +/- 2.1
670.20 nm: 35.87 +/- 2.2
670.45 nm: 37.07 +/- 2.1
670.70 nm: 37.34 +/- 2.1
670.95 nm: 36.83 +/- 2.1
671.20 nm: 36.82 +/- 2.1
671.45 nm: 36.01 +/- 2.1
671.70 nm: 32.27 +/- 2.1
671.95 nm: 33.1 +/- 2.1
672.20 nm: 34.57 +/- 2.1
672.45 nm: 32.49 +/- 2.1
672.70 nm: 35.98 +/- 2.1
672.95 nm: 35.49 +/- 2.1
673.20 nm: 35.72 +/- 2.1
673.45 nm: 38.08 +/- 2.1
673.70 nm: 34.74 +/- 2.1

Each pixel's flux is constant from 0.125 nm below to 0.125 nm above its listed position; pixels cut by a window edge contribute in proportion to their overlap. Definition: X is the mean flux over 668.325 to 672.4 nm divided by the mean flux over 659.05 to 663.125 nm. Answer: 0.99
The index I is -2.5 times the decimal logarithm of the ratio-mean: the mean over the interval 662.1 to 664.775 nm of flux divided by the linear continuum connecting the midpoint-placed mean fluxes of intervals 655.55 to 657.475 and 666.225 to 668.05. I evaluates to 0.04 mag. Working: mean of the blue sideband 35.9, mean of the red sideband 36.7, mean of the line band 35.2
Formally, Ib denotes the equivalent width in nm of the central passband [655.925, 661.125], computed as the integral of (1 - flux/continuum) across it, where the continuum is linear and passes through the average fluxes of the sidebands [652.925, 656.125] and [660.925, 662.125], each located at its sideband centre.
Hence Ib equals -0.25 nm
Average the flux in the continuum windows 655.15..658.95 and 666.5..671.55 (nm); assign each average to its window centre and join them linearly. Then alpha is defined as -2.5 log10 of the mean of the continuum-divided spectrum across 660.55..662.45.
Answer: 0.00 mag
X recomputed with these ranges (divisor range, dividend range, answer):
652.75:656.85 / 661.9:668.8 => 1.05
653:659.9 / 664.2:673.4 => 1.01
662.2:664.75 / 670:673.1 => 1.00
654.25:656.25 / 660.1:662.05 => 1.09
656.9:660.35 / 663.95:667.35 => 0.97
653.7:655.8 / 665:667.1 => 1.10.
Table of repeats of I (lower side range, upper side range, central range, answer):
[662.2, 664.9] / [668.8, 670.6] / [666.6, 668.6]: -0.056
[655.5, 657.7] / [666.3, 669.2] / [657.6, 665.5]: 0.006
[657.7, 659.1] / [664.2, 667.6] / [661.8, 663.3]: 0.033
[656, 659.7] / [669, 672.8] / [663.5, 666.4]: 0.017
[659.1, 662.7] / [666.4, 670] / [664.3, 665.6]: 0.052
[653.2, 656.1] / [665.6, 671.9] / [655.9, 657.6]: -0.081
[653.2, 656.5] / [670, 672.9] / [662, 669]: -0.031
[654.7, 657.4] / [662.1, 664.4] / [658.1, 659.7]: -0.059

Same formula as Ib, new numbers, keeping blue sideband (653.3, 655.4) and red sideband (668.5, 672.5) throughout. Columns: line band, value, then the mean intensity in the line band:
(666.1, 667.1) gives -0.037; 36.1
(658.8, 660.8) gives -0.123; 36.1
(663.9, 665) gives 0.005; 34.4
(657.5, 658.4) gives -0.130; 38.7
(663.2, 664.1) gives -0.049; 36.4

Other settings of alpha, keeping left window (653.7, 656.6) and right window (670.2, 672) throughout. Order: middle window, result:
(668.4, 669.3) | -0.01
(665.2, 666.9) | -0.02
